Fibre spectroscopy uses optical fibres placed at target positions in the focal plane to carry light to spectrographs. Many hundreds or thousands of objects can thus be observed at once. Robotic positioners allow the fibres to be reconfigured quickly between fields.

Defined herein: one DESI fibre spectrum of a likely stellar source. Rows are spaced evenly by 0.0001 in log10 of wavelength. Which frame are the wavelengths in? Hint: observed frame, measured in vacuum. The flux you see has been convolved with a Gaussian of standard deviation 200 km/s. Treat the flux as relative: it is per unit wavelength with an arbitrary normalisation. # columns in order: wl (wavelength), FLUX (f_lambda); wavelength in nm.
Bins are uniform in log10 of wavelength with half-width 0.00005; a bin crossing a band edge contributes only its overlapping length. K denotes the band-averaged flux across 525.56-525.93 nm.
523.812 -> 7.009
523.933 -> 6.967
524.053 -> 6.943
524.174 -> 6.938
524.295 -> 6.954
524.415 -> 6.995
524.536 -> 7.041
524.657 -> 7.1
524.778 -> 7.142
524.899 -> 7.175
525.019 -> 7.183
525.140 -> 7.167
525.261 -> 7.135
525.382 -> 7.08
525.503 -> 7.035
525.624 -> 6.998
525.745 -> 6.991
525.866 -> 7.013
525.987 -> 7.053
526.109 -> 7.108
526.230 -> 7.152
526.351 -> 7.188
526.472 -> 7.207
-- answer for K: 7.01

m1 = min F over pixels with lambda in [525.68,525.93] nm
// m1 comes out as 6.991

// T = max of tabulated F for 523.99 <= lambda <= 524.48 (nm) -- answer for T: 6.995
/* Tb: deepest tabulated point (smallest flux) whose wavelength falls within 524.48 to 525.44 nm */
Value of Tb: 7.041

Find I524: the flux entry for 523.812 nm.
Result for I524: 7.009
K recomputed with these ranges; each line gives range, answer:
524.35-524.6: 7.03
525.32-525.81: 7.03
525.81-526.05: 7.01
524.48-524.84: 7.08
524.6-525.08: 7.16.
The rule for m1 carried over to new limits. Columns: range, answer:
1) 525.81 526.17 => 7.013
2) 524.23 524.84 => 6.954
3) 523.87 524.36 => 6.938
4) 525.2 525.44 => 7.08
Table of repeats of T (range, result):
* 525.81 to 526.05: 7.053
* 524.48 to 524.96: 7.175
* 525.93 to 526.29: 7.152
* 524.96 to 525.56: 7.183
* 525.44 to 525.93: 7.035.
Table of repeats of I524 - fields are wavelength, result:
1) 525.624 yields 6.998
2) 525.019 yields 7.183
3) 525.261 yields 7.135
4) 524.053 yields 6.943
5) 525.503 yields 7.035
